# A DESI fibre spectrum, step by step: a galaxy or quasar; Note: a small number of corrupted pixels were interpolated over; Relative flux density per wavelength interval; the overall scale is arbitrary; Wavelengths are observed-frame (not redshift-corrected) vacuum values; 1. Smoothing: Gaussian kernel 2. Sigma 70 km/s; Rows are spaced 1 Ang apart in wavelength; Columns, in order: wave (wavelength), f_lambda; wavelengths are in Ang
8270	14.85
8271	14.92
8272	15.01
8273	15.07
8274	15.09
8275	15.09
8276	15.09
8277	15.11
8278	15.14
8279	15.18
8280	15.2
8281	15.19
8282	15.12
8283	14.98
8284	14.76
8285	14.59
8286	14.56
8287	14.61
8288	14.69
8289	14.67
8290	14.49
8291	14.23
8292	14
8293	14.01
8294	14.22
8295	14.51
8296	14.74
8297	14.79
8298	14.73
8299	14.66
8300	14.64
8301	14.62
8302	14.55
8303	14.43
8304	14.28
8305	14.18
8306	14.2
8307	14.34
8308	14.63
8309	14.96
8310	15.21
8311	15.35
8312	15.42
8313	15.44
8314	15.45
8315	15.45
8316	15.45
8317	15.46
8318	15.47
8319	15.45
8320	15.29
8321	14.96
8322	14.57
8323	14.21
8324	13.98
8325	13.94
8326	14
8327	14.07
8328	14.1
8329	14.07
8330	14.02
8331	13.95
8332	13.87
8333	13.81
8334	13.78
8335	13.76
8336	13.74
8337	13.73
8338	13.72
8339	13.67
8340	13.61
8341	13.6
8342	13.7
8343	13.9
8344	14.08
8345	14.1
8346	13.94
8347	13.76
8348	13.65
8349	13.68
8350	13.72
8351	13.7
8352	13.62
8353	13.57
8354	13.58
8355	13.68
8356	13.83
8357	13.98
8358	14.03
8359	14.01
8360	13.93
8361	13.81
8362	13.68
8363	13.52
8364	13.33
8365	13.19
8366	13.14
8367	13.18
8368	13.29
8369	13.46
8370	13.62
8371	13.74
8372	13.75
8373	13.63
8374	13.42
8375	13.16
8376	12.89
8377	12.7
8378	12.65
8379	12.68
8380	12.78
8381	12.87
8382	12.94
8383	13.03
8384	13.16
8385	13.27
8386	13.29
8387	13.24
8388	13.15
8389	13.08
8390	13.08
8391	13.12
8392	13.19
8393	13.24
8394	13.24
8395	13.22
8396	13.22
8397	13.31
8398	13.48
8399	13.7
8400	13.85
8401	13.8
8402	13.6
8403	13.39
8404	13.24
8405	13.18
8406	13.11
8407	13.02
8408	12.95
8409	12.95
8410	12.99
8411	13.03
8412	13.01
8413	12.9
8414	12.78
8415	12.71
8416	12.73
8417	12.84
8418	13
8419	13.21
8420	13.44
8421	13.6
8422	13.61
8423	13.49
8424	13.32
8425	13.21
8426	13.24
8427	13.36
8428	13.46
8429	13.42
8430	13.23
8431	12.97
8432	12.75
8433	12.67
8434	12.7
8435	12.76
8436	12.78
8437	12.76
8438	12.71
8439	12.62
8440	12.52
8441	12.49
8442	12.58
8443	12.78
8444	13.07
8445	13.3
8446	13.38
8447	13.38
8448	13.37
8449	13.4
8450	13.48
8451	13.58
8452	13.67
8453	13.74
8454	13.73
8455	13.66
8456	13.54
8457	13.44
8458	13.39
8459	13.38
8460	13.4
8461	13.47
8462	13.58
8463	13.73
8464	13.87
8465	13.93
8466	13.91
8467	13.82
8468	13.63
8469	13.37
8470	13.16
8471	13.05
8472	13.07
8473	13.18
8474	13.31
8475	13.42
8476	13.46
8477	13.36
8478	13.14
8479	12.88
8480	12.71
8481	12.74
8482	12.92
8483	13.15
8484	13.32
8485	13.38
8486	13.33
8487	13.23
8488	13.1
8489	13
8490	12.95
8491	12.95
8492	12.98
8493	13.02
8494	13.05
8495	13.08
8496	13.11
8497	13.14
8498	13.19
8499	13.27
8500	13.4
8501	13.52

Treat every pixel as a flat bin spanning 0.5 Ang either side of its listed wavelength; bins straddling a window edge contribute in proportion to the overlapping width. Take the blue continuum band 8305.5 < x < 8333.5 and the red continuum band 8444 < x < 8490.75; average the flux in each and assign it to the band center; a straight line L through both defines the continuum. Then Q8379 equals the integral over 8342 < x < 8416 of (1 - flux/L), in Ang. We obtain 4.1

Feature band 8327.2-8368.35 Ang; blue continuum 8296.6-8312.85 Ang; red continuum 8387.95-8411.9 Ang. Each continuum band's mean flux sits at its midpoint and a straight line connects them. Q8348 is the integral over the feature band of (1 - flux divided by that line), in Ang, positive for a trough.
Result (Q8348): 0.9 Ang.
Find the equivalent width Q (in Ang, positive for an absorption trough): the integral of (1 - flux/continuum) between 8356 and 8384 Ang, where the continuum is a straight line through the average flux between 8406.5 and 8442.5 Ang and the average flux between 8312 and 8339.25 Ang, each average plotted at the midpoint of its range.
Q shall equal 0.90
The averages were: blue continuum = 14.4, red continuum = 13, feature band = 13.4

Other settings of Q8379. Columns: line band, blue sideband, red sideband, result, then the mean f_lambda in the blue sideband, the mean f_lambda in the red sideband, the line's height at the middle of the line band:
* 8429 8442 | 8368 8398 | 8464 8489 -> 0.5 Ang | 13.2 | 13.3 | 13.2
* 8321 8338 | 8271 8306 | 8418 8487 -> 0.4 Ang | 14.7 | 13.3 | 14.3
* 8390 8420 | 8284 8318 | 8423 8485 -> 1.2 Ang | 14.7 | 13.2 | 13.7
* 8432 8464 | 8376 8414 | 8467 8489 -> -0.1 Ang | 13.1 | 13.2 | 13.2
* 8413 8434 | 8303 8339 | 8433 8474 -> 0.7 Ang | 14.5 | 13.3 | 13.6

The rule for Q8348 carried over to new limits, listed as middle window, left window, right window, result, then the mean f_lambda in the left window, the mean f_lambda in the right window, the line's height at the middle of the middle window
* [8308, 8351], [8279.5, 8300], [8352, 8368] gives -0.8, 14.6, 13.6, 14.1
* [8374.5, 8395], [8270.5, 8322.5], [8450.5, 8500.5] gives 1.5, 14.9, 13.3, 14.1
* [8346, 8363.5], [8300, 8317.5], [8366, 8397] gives 0.1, 14.9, 13.2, 13.8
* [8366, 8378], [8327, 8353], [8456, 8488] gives 0.3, 13.8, 13.3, 13.7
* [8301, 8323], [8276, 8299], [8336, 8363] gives -0.9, 14.7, 13.8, 14.3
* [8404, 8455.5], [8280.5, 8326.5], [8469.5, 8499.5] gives 1.9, 14.7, 13.1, 13.6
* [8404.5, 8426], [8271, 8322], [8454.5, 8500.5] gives 1.1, 14.9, 13.3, 13.8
